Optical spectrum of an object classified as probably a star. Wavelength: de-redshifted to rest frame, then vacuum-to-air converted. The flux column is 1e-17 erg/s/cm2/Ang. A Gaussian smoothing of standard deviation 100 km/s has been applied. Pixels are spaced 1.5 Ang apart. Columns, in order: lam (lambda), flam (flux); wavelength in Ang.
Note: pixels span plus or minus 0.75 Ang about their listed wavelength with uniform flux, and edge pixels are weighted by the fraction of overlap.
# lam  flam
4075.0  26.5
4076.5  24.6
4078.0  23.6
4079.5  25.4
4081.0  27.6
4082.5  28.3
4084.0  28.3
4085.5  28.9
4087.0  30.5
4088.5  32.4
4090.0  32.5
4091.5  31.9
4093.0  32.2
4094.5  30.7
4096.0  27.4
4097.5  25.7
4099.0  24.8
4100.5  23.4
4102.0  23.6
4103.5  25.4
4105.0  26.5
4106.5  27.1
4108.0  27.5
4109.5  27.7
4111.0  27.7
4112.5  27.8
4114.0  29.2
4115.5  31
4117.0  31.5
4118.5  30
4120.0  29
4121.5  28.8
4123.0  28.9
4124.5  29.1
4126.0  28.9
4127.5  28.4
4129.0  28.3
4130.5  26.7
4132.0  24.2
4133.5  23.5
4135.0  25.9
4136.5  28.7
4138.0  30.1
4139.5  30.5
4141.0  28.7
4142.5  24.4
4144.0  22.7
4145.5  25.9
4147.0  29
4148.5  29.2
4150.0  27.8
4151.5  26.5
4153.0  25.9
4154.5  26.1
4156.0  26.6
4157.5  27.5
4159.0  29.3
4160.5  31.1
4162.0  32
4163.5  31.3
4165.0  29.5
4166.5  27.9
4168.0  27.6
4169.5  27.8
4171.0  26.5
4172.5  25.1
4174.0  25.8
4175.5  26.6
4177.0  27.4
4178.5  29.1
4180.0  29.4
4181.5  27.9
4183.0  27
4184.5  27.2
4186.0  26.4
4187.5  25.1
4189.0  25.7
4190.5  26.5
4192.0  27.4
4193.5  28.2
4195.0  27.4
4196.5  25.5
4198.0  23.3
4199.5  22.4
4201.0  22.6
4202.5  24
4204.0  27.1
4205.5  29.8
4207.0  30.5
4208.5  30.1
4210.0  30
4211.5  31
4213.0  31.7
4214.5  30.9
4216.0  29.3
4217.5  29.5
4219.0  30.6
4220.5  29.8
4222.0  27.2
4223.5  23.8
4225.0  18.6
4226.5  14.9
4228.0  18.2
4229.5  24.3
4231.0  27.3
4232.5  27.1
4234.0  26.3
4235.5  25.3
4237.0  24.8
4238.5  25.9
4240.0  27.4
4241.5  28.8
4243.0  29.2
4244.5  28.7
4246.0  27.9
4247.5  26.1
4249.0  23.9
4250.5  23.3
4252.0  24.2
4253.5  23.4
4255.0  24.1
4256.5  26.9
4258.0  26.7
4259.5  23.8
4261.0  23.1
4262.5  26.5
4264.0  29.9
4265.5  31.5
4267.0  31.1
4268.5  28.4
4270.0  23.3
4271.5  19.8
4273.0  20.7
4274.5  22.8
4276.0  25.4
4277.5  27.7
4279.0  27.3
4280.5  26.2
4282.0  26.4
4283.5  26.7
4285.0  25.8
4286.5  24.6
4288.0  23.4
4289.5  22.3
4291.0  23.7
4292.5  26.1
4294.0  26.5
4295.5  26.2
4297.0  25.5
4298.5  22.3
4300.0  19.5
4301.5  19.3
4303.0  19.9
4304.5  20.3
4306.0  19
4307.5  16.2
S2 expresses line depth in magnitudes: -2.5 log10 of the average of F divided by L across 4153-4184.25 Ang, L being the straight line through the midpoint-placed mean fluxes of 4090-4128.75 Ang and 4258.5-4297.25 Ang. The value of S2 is -0.03 mag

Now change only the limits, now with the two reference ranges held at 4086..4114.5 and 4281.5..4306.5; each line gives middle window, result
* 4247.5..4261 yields -0.008 mag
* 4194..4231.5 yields -0.043 mag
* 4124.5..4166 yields -0.030 mag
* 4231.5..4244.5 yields -0.093 mag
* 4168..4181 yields -0.039 mag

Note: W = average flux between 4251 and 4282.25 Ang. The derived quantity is 25.6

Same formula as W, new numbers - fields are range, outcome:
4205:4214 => 30.5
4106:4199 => 27.6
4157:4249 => 27.1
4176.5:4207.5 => 26.6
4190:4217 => 27.7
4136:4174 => 27.9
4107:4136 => 28.1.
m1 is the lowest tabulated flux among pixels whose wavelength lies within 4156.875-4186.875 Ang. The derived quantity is 25.1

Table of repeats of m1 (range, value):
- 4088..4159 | 22.7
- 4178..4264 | 14.9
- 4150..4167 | 25.9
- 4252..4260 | 23.4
